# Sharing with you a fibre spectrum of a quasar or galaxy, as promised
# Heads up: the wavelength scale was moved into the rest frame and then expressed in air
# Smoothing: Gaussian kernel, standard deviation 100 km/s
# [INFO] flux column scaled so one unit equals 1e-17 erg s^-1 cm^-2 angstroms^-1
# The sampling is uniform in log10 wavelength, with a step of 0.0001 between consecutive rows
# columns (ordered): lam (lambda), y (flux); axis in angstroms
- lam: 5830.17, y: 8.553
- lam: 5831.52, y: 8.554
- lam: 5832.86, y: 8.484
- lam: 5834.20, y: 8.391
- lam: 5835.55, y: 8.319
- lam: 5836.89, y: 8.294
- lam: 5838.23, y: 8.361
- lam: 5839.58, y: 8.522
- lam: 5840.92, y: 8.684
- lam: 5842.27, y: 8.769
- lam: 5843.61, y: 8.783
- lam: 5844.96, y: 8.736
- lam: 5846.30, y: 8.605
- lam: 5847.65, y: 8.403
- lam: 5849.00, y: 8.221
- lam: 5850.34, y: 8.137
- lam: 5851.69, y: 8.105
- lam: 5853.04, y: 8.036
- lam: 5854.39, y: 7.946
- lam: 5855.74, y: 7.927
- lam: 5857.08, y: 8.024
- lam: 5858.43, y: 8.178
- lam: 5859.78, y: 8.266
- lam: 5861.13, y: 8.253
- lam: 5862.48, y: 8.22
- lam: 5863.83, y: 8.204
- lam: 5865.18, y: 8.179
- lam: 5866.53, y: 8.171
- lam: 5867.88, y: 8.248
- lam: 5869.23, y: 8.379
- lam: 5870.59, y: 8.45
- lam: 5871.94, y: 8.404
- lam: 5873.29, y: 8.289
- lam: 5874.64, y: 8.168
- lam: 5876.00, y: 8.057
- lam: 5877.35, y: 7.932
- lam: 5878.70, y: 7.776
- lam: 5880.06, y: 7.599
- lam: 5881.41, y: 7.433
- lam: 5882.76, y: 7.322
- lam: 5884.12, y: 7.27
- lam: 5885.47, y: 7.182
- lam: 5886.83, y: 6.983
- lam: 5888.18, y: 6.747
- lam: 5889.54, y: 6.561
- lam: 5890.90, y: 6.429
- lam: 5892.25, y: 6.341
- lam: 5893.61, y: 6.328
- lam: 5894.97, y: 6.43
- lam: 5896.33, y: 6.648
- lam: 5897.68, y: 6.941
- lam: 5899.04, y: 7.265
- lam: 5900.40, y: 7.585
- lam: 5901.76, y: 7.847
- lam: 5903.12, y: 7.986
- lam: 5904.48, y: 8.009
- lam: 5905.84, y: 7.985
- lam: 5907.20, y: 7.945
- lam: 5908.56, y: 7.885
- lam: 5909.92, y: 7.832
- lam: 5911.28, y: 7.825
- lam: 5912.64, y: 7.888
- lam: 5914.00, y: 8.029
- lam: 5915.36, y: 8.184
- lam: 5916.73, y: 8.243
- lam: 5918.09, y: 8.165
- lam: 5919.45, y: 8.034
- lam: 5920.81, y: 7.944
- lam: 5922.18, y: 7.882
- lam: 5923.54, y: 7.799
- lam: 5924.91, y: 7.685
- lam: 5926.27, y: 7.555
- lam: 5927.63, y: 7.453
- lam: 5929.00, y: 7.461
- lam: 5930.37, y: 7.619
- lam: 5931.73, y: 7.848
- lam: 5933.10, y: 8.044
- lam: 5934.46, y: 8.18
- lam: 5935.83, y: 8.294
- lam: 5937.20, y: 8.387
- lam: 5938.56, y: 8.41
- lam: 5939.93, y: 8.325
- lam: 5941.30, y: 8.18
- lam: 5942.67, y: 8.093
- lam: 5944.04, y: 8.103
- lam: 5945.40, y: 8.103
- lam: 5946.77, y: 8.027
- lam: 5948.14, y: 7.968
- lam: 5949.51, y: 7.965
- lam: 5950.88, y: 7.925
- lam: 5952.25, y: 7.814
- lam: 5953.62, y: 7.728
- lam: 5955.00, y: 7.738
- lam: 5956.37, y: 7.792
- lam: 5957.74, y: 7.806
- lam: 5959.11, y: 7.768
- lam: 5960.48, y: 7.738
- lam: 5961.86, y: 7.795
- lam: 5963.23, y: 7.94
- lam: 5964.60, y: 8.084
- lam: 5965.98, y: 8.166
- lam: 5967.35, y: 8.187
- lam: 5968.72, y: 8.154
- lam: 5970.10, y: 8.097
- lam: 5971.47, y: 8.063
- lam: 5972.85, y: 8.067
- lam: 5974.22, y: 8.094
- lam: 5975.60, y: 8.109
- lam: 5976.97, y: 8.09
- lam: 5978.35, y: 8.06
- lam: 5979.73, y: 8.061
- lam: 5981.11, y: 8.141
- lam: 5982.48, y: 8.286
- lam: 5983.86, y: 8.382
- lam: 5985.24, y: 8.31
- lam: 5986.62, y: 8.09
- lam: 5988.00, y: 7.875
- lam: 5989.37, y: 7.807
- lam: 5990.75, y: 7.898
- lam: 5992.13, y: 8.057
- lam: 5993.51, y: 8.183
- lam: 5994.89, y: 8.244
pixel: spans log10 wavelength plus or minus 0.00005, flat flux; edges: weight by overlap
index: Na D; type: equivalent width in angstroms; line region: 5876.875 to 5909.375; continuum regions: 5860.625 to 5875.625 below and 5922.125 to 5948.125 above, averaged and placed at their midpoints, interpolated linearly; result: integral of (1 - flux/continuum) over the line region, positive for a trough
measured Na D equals 3.5 angstroms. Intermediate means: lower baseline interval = 8.26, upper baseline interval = 7.98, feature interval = 7.27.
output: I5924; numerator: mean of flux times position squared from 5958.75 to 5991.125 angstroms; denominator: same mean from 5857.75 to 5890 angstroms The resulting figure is 1.06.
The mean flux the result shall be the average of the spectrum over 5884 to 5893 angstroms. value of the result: 6.76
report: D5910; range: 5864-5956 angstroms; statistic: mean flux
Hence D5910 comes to 7.76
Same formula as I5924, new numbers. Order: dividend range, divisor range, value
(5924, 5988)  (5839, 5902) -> 1.06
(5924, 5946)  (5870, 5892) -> 1.08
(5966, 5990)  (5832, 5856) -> 1.01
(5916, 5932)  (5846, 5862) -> 0.98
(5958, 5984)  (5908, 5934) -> 1.04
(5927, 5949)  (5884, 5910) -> 1.13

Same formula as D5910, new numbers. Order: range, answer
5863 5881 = 8.13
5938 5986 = 8.04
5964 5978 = 8.11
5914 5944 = 7.99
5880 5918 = 7.39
